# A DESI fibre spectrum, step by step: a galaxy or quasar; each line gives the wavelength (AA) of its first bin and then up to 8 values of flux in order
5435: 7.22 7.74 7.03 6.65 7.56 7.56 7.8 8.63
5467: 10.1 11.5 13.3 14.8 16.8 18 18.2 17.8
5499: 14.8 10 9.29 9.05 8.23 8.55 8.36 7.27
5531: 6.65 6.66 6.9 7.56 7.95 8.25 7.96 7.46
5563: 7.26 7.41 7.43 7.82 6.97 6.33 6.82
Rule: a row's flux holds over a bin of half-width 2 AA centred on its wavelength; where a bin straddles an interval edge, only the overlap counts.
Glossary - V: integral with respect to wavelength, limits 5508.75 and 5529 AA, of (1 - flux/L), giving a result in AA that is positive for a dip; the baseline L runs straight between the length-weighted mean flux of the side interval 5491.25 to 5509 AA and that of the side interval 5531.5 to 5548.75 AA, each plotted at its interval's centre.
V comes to 4.3 AA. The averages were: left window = 13.5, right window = 7.2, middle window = 8.3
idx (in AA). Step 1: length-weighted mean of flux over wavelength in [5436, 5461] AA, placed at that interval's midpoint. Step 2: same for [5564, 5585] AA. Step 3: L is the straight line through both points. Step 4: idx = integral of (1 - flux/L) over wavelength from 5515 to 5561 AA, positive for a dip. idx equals -2.4 AA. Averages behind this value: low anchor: 7.38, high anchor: 7.2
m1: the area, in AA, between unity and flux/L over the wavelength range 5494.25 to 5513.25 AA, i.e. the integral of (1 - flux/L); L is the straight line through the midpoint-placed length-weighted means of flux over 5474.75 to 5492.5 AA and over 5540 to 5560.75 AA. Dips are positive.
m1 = 3.0 AA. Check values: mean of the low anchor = 16.5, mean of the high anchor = 7.8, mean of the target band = 11.8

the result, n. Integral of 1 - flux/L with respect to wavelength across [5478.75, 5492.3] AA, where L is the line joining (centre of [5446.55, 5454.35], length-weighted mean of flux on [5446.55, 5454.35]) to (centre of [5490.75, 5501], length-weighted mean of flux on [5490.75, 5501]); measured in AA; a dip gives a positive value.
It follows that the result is -2.4 AA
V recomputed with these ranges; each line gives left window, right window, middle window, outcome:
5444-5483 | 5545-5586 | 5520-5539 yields 2.5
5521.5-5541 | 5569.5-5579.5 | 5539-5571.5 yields -1.3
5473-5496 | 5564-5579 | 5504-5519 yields 5.2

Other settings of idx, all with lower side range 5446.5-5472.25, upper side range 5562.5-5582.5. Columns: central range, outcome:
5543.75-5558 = -0.8 AA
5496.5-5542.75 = -4.9 AA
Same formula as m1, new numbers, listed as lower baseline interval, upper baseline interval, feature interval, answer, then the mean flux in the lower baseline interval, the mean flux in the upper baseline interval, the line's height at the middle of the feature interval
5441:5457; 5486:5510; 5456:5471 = 0.39 AA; 7.2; 14.3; 9.3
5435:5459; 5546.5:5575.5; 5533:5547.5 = 0.79 AA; 7.34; 7.67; 7.61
